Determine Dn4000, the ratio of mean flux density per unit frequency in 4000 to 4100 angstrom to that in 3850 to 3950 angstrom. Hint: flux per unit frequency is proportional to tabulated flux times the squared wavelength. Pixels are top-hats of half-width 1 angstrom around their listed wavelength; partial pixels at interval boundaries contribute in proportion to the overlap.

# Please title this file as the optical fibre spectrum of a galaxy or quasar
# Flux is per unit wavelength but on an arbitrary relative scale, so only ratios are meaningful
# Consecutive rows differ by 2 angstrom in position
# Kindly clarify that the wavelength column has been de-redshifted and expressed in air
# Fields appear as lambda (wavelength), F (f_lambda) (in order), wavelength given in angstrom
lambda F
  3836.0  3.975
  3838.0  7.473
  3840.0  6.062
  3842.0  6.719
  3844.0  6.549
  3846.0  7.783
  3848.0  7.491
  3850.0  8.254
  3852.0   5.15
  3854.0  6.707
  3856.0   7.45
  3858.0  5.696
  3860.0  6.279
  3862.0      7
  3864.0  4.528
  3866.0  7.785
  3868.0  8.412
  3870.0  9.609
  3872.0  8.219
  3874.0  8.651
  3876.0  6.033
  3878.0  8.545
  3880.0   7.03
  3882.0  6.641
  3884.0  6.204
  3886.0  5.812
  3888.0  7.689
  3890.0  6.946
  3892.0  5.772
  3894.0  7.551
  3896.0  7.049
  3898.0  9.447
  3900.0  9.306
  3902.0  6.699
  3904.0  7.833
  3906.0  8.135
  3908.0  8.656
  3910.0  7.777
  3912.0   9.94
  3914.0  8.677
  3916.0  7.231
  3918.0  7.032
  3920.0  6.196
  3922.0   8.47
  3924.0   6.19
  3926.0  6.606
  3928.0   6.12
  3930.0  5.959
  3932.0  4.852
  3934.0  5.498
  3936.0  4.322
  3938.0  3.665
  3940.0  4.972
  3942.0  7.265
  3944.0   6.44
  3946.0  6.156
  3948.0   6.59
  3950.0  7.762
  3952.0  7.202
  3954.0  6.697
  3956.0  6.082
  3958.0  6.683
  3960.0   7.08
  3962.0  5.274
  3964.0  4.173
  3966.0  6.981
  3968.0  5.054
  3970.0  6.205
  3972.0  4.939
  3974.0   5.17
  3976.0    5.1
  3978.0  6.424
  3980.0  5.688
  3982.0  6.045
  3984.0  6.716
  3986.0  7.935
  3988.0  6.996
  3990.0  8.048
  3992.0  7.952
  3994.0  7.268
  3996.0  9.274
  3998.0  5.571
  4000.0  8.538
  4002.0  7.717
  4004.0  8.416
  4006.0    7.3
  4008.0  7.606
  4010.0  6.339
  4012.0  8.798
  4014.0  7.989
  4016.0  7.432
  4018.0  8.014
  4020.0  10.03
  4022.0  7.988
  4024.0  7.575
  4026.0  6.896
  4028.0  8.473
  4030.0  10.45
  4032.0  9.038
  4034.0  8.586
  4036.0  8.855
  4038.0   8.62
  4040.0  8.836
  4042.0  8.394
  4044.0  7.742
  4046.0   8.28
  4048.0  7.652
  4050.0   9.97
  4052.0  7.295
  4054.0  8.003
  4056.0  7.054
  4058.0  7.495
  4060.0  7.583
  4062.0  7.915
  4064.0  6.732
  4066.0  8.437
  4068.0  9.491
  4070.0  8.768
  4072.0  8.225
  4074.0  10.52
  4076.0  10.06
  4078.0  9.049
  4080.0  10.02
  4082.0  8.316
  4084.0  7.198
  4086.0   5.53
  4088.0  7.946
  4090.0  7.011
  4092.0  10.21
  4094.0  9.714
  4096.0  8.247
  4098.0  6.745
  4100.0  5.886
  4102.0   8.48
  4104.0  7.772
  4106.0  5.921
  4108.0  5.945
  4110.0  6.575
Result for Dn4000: 1.27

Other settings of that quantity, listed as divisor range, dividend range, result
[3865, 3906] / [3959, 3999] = 0.89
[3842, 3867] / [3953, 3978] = 0.92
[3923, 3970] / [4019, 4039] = 1.51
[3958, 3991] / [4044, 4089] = 1.41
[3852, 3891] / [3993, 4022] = 1.20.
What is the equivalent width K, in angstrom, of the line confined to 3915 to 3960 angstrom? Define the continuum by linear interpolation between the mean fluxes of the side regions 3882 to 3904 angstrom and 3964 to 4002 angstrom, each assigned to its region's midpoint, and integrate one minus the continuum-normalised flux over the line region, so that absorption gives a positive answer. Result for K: 4.20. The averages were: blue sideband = 7.25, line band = 6.29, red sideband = 6.62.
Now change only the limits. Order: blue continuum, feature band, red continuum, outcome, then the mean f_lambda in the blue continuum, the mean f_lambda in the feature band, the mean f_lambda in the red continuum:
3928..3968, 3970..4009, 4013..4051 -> 1.41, 5.96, 6.96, 8.46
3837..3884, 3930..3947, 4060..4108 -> 4.64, 7.11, 5.43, 8.12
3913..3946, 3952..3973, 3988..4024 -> 2.84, 6.22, 5.98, 7.86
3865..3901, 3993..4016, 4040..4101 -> 0.82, 7.59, 7.7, 8.19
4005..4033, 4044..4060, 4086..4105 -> 0.19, 8.14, 7.93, 7.87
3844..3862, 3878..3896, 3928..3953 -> -0.97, 6.84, 6.83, 5.9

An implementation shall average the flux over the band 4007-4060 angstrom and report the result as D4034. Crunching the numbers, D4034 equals 8.2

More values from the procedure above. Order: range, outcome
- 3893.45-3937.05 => 7.24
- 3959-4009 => 6.7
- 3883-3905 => 7.3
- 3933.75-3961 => 6.19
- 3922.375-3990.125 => 6.08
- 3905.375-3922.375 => 7.99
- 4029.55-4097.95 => 8.41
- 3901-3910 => 7.82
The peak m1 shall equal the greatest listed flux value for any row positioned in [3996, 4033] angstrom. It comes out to 10.45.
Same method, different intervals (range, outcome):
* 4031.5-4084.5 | 10.52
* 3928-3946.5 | 7.265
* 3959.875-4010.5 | 9.274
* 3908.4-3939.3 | 9.94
